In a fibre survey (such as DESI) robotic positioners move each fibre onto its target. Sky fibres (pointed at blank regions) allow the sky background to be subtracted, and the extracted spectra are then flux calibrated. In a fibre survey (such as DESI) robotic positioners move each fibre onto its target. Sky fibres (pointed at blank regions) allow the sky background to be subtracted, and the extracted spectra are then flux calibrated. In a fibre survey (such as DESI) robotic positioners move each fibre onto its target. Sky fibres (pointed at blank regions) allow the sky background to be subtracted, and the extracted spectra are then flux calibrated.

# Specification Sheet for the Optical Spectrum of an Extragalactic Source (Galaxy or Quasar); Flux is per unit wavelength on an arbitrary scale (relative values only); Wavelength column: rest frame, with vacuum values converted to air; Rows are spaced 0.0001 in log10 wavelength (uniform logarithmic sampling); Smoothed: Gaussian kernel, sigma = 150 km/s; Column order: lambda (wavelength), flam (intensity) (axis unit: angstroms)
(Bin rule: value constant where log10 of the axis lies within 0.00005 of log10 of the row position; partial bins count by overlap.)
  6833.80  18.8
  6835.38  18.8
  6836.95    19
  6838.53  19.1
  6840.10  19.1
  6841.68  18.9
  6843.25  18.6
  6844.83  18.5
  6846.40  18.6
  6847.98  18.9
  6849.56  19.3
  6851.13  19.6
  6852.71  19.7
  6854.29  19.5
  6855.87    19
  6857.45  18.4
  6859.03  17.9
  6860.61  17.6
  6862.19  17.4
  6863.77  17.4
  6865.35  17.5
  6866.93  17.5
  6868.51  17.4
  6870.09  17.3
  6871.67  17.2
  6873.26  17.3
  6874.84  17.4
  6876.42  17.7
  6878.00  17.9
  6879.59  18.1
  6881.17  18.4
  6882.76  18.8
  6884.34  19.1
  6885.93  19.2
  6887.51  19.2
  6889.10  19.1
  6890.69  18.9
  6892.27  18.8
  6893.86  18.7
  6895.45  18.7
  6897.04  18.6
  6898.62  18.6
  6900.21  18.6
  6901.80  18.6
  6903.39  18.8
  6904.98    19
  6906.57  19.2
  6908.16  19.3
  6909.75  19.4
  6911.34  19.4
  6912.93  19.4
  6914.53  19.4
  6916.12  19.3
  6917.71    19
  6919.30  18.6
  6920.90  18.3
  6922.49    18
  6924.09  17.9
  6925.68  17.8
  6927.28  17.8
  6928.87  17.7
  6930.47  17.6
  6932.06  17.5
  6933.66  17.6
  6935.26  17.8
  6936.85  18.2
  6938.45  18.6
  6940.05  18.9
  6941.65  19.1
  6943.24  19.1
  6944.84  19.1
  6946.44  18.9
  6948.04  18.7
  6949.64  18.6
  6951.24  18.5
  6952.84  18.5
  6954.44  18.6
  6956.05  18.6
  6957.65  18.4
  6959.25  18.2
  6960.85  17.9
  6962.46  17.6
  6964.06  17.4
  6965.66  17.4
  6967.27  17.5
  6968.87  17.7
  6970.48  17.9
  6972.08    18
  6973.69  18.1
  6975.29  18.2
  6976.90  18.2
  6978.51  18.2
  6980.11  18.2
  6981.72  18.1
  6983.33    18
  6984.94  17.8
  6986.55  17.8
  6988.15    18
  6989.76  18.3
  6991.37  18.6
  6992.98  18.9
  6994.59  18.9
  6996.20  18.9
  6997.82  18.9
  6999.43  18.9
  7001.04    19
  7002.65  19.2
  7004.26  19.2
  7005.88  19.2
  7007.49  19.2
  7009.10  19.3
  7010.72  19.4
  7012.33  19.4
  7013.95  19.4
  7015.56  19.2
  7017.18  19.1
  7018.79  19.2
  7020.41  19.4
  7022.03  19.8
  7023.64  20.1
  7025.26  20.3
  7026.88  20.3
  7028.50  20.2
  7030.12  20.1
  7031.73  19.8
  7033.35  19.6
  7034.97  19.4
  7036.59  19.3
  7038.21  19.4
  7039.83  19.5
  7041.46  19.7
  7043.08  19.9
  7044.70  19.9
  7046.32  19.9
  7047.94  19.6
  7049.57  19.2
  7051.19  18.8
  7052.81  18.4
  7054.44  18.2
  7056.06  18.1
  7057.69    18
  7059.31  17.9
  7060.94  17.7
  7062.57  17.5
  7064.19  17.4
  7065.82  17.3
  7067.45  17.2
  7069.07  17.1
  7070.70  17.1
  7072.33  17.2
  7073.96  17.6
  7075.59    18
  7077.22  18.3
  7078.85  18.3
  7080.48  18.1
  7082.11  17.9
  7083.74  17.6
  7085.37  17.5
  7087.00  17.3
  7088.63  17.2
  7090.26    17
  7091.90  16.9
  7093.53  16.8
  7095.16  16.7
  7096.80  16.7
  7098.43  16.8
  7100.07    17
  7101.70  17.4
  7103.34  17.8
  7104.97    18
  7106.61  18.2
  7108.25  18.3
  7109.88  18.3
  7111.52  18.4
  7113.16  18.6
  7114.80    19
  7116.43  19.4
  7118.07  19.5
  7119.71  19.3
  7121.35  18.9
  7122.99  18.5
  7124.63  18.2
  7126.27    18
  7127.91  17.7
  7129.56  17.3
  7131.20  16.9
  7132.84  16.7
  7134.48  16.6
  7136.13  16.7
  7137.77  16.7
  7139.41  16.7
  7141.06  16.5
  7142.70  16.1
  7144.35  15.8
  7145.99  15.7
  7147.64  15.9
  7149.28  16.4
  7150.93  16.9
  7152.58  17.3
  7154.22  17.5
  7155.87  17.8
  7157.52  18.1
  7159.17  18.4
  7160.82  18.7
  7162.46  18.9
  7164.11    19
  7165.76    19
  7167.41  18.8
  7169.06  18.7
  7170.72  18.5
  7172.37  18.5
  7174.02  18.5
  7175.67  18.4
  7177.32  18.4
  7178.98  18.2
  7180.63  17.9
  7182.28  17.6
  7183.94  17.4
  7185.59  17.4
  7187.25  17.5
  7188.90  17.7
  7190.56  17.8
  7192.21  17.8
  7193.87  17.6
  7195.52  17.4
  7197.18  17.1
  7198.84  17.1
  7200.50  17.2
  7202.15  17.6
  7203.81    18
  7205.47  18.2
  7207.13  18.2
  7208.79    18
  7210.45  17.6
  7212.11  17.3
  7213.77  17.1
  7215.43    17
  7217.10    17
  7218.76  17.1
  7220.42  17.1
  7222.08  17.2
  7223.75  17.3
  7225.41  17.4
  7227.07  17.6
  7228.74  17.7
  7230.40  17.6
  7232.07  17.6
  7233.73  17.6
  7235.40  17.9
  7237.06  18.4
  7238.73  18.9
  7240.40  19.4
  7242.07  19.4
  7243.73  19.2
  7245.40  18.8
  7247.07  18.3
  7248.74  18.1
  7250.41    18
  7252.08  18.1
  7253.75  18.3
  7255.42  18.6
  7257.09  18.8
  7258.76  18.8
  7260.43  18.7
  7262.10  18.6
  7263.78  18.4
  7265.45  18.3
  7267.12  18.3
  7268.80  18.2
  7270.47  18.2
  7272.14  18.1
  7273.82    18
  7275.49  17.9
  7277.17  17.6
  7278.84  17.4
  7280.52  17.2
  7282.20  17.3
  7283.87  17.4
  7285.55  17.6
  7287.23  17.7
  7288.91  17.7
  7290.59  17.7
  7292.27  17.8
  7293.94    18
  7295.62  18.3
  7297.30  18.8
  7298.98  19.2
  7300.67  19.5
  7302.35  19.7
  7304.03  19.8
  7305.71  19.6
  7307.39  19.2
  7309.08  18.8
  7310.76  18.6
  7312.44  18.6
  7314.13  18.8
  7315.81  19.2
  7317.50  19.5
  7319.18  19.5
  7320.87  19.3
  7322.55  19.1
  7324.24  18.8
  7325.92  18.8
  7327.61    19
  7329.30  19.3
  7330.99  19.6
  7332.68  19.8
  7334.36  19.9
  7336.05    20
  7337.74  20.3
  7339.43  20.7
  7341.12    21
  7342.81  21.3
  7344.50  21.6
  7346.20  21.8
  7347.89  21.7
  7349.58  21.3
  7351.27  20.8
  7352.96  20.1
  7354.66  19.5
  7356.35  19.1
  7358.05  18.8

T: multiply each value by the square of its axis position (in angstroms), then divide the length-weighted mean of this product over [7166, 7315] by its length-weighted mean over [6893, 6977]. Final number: 1.1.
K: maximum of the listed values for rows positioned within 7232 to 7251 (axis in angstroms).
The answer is 19.4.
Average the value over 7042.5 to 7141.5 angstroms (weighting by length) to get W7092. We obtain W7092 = 17.9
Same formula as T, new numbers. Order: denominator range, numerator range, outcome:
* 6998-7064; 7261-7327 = 1.03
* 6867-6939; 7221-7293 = 1.08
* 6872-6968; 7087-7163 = 1.01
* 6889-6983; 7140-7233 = 1.03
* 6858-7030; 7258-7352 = 1.14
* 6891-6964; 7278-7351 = 1.16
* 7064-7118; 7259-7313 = 1.09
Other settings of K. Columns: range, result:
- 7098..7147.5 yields 19.5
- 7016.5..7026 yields 20.3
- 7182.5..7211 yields 18.2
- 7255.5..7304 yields 19.7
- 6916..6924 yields 19.3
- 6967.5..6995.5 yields 18.9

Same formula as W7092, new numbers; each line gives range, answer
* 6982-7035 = 19.2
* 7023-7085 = 18.7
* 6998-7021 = 19.2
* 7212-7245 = 17.8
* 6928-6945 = 18.3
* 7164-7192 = 18.2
